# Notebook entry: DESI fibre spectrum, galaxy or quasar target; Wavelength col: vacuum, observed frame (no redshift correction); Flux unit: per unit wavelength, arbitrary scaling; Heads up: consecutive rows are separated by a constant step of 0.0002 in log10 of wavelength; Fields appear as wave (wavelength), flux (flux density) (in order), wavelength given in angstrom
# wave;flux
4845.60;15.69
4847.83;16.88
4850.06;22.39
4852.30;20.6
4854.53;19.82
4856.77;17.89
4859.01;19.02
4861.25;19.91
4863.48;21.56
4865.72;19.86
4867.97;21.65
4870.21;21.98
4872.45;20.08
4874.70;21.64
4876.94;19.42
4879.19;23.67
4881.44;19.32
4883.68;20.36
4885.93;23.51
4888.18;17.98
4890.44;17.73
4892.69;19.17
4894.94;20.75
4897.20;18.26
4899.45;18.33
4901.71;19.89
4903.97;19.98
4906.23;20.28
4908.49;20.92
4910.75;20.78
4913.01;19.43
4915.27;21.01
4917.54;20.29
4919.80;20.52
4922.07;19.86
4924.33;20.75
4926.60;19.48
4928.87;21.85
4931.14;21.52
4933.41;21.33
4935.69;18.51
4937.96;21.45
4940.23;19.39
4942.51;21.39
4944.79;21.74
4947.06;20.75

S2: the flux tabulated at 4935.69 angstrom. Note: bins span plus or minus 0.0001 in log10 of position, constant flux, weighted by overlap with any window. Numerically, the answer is 18.51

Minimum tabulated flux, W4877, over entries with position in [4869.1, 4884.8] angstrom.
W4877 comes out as 19.32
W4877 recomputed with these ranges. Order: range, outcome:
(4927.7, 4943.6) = 18.51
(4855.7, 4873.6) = 17.89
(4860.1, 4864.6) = 19.91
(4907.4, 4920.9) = 19.43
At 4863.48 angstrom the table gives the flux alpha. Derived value 21.56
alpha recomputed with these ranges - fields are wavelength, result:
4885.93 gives 23.51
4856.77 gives 17.89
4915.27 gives 21.01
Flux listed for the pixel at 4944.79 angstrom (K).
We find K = 21.74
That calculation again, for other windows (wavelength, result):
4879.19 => 23.67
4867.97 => 21.65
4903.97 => 19.98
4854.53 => 19.82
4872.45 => 20.08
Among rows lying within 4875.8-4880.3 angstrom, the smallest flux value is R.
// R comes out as 19.42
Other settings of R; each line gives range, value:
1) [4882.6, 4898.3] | 17.73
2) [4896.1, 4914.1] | 18.26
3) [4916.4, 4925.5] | 19.86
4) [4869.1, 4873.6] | 20.08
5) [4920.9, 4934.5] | 19.48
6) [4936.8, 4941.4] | 19.39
